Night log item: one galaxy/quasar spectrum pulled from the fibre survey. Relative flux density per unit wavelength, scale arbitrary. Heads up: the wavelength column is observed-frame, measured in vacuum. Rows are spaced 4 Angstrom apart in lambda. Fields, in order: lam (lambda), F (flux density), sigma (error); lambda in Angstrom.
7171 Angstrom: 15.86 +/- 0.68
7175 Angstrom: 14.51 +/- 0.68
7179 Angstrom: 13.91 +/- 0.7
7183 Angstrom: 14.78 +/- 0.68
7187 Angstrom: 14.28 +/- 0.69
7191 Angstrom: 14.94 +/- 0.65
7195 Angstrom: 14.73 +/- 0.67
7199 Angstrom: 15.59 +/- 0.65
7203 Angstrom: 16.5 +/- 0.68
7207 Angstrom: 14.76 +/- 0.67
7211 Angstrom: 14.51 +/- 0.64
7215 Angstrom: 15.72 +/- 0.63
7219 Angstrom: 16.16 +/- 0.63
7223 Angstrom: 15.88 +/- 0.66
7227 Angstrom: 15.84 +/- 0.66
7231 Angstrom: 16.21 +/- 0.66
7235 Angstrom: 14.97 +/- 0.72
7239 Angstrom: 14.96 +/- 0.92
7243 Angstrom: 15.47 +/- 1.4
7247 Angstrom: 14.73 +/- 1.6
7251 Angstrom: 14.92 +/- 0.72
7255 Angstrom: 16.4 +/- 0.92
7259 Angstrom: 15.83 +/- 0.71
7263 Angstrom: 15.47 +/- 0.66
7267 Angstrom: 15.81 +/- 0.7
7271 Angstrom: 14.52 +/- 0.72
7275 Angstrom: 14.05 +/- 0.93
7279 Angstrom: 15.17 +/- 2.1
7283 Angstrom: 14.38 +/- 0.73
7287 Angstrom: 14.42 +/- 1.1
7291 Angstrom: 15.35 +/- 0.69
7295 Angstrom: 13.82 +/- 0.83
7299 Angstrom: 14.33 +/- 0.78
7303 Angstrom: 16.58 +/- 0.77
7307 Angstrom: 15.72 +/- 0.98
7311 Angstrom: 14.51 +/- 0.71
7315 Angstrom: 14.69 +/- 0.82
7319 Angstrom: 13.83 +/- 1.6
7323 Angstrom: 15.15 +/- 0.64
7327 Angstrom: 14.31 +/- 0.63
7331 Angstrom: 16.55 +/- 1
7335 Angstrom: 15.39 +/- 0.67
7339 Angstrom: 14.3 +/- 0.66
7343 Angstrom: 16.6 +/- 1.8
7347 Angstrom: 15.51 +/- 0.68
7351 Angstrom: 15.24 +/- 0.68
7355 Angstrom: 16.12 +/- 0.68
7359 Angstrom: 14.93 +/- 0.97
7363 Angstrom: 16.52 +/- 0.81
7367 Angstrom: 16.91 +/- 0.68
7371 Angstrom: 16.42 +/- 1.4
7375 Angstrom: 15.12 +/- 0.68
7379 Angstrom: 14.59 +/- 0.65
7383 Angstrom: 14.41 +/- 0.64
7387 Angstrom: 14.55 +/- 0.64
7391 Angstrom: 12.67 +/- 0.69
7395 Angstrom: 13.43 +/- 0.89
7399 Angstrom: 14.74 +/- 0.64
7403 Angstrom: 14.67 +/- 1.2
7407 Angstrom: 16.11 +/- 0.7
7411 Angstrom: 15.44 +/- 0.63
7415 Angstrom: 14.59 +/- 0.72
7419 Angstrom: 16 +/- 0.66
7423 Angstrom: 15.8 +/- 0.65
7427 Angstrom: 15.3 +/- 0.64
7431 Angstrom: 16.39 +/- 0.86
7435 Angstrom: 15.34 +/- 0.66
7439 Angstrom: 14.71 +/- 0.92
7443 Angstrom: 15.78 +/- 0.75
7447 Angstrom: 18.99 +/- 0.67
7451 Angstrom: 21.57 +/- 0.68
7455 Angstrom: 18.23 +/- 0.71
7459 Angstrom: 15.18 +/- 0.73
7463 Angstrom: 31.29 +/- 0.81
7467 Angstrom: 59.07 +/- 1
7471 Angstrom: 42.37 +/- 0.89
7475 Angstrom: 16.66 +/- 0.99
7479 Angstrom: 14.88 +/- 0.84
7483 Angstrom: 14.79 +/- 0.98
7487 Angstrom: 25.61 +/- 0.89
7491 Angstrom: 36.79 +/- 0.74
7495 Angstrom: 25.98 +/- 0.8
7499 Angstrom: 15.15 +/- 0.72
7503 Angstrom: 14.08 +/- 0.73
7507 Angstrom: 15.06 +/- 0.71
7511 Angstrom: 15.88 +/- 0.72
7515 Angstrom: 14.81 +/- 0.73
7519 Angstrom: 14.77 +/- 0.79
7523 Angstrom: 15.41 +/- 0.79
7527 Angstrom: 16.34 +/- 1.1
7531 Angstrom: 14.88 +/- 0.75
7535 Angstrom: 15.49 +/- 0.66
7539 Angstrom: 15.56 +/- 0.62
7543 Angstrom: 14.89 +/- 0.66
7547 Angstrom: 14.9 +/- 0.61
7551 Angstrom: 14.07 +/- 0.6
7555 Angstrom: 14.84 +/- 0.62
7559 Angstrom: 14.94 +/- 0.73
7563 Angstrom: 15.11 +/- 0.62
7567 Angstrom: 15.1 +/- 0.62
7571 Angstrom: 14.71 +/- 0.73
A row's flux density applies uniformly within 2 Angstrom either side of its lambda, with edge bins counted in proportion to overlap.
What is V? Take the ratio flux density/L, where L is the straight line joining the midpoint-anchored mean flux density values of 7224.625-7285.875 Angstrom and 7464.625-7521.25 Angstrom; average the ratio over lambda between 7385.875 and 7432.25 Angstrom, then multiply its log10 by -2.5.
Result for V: 0.34 mag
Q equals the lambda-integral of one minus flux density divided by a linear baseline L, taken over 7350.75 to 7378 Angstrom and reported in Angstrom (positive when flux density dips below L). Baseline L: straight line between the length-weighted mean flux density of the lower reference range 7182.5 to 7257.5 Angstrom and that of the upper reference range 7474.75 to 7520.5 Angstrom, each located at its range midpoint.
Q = 2.0 Angstrom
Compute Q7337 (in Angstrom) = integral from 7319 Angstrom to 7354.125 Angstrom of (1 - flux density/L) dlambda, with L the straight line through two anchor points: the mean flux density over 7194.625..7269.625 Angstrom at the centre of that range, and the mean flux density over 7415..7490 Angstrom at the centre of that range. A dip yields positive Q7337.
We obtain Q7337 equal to 5.86 Angstrom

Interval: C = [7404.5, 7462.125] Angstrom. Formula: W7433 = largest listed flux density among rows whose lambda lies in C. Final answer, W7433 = 21.57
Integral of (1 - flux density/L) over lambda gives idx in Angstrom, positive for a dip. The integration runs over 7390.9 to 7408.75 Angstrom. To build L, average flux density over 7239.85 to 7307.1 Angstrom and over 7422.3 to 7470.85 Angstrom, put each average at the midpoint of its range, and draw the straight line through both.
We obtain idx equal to 5.2 Angstrom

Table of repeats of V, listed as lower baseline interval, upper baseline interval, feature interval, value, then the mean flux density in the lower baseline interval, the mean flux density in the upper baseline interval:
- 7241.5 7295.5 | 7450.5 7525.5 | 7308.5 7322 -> 0.15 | 15.1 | 22.5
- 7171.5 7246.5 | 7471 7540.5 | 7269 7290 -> 0.10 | 15.2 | 18.5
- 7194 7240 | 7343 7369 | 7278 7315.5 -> 0.06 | 15.5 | 15.9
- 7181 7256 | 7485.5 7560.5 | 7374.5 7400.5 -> 0.16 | 15.3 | 17.3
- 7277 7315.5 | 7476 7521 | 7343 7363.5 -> 0.02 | 14.9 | 18.8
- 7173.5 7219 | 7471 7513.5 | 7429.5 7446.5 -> 0.23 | 15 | 20.5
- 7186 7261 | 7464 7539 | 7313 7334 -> 0.18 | 15.4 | 21.5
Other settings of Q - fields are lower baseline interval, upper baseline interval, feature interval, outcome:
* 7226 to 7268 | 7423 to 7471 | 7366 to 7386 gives 4.7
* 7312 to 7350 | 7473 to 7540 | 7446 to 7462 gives -2.1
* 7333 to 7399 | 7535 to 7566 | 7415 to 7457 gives -4.5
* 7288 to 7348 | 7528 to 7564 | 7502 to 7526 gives -0.1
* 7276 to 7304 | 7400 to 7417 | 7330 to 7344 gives -0.6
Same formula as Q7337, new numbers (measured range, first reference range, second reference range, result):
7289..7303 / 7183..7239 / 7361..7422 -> 0.4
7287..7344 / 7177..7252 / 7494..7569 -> 1.0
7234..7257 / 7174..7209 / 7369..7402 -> -0.7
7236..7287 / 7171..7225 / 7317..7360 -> 0.3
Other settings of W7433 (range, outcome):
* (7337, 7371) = 16.91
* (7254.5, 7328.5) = 16.58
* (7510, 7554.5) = 16.34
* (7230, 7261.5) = 16.4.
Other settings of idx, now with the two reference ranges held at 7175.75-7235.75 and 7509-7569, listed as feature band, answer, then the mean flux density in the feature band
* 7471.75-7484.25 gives -2.49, 18.2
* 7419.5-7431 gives -0.44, 15.8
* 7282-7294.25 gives 0.45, 14.7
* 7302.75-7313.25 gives -0.14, 15.4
